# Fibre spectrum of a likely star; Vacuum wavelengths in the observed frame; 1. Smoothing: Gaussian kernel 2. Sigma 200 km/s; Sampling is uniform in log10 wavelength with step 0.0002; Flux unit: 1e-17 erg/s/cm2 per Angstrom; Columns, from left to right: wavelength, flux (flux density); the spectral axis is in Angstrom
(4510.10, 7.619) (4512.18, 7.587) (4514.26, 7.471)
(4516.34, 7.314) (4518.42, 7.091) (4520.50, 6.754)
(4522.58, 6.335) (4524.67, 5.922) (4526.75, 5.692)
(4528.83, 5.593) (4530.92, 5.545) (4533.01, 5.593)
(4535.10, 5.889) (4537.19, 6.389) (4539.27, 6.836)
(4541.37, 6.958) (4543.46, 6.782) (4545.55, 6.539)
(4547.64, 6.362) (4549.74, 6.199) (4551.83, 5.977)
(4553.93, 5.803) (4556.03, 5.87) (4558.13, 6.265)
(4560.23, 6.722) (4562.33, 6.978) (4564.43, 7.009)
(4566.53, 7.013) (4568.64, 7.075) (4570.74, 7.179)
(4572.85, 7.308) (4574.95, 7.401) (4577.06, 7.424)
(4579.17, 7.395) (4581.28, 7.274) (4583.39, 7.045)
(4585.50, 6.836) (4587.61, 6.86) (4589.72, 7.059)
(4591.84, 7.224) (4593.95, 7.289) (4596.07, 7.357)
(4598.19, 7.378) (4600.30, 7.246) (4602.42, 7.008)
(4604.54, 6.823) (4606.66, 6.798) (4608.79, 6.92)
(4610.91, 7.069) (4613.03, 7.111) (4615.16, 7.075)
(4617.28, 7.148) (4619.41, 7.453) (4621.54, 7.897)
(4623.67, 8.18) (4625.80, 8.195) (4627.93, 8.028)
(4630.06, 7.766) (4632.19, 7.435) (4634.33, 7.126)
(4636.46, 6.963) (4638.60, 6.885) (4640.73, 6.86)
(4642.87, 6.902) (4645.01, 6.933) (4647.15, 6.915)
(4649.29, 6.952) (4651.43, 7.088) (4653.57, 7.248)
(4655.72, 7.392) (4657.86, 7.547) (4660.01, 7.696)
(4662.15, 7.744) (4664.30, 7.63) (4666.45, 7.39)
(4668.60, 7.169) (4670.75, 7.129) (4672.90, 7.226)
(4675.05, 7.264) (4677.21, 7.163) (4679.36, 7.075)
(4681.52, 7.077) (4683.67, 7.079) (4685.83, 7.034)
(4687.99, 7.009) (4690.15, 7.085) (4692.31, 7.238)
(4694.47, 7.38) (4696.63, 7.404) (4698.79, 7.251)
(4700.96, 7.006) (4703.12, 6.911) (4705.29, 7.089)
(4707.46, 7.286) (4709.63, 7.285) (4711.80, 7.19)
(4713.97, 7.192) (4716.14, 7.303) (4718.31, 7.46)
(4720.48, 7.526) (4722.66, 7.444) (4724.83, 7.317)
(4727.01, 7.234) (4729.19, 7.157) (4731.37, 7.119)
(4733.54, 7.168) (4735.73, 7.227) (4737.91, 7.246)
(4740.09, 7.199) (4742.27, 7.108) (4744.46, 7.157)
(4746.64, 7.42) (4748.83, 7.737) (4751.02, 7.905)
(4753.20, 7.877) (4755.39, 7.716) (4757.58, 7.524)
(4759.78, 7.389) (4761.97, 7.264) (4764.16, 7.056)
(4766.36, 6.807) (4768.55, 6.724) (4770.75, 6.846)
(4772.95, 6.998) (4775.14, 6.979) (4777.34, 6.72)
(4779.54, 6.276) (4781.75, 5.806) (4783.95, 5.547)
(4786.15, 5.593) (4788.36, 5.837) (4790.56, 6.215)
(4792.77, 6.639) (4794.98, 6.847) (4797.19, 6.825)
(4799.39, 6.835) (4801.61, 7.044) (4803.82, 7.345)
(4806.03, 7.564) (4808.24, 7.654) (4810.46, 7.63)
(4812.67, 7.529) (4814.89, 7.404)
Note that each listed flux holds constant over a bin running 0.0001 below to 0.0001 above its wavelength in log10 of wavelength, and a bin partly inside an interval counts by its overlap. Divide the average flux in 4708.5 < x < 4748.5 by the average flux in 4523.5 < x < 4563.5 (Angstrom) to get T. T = 1.17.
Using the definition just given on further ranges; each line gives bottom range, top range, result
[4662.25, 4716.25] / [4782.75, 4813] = 0.94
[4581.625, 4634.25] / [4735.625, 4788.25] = 0.96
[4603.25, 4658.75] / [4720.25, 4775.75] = 1.00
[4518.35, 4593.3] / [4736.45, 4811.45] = 1.05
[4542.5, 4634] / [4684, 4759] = 1.03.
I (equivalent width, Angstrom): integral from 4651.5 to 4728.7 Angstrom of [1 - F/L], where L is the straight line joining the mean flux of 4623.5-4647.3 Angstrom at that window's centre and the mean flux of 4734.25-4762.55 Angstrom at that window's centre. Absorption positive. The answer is 1.2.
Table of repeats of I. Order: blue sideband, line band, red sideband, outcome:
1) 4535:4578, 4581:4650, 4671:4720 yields -3.2 Angstrom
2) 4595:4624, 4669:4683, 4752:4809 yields -0.2 Angstrom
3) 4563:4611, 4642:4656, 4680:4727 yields 0.3 Angstrom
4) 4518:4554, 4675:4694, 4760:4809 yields -1.7 Angstrom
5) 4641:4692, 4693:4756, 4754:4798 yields -3.6 Angstrom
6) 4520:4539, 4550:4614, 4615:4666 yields -2.9 Angstrom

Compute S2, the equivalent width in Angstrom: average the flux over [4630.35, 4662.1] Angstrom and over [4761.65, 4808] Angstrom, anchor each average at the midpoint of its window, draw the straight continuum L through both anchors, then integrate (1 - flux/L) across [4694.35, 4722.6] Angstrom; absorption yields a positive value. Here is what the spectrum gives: -1.3 Angstrom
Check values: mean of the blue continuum 7.17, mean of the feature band 7.25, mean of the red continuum 6.66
